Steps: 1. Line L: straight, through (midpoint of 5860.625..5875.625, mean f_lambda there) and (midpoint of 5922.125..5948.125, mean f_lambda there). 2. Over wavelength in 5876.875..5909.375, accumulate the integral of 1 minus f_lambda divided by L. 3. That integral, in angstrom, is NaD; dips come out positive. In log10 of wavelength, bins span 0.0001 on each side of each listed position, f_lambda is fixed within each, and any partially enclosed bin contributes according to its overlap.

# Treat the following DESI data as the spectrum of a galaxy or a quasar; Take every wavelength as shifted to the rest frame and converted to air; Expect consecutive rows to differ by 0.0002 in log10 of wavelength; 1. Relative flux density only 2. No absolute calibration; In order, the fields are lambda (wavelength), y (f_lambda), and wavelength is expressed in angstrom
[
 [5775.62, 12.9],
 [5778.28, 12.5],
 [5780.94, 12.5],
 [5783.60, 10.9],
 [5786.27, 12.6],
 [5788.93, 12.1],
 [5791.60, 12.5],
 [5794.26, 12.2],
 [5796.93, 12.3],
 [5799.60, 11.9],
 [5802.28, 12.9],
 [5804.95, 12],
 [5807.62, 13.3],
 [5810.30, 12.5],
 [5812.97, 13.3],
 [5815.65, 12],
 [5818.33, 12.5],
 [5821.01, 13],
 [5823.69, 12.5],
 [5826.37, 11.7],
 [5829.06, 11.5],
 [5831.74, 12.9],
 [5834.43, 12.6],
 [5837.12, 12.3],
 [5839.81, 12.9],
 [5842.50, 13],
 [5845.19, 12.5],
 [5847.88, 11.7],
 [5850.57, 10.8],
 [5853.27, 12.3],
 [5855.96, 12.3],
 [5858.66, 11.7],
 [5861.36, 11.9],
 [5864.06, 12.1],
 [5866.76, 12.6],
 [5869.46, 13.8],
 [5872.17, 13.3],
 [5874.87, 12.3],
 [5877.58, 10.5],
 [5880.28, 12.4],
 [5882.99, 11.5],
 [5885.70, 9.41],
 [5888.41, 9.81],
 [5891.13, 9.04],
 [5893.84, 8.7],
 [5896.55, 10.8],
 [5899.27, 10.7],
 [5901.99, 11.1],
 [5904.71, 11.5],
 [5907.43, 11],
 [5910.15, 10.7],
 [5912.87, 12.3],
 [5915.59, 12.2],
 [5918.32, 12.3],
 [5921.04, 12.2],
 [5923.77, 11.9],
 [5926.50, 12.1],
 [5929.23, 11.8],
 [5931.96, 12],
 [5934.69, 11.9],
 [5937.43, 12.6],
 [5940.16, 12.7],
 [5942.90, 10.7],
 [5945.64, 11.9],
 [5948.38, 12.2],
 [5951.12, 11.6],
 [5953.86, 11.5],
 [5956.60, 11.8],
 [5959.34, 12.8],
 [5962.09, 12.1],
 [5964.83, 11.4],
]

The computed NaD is 4.94 angstrom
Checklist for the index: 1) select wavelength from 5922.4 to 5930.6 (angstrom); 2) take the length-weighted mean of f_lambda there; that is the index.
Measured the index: 11.9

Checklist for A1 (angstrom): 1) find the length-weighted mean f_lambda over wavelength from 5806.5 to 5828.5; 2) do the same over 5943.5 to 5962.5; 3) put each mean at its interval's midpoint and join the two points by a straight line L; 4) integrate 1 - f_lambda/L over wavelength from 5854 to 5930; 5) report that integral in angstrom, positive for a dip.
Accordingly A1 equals 4.40 angstrom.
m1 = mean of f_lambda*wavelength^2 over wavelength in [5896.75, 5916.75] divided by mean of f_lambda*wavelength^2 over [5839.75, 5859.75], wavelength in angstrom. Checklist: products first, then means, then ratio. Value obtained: 1.0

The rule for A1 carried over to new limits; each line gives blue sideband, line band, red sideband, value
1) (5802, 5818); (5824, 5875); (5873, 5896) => -3.66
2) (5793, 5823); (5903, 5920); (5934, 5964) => 0.64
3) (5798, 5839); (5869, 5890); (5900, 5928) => 0.84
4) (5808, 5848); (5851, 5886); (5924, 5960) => 0.72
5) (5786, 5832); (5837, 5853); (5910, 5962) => 0.13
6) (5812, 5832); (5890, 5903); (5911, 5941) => 2.29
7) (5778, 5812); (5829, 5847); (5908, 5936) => -0.58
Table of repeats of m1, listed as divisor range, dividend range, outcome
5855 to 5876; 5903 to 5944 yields 0.97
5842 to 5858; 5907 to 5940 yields 1.02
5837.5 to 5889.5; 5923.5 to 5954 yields 1.02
